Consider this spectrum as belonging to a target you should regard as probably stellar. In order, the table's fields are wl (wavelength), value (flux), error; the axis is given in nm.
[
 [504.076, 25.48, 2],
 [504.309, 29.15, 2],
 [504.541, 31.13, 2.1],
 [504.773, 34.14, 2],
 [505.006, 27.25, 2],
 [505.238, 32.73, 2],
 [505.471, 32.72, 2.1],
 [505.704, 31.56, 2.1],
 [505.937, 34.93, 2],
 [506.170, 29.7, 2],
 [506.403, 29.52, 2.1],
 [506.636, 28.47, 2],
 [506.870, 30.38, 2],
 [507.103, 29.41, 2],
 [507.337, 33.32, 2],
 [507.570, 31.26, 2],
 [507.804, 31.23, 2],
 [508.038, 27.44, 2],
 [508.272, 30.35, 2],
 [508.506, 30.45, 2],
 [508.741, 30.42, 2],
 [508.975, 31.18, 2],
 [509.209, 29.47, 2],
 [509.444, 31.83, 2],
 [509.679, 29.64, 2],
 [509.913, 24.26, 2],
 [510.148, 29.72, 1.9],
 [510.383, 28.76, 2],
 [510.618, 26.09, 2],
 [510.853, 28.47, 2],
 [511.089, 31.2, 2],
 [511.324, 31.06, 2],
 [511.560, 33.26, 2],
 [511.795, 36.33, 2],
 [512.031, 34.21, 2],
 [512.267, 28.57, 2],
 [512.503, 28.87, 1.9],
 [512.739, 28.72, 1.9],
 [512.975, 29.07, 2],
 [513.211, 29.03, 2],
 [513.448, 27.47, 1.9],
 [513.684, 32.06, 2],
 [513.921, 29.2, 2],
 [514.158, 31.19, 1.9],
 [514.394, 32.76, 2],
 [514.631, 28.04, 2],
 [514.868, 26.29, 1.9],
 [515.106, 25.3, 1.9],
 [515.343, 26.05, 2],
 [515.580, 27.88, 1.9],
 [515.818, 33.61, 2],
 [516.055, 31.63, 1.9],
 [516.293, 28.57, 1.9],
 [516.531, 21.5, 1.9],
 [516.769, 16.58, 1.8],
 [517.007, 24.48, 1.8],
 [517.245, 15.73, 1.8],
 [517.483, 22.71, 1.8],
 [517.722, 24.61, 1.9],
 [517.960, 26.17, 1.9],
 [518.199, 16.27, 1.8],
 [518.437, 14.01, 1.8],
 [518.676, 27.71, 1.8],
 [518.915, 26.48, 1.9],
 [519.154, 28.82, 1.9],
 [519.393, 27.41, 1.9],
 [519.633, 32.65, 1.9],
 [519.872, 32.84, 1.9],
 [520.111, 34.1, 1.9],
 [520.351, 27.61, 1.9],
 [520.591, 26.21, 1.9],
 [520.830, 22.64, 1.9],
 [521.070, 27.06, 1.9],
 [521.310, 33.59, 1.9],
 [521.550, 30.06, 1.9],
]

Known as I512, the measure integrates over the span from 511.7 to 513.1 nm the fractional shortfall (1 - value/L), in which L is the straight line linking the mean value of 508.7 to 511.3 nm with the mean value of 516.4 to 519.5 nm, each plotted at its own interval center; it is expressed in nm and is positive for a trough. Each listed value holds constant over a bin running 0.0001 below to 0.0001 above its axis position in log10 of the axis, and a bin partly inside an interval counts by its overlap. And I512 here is -0.19 nm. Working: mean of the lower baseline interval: 29.2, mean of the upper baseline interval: 22.5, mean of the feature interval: 30.9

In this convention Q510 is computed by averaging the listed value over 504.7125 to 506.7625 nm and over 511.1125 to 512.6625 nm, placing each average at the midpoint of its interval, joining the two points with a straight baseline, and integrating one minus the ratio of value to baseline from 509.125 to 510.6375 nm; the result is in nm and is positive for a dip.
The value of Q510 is 0.142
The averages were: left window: 31.1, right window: 31.9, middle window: 28.7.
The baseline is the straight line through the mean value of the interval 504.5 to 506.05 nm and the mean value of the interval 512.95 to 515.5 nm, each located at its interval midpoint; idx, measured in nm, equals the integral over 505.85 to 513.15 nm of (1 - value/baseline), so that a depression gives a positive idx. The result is 0.07 nm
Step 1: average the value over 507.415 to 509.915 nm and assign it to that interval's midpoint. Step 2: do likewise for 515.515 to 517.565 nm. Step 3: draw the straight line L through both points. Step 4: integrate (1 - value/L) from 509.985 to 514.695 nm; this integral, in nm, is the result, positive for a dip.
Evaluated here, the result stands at -0.45 nm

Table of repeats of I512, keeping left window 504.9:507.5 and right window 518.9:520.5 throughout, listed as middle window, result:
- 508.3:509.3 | 0.01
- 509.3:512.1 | 0.03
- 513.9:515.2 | 0.07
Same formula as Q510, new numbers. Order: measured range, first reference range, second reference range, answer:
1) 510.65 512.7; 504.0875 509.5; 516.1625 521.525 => -0.19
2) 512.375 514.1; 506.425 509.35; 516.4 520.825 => -0.11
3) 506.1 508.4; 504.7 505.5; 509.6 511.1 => 0.00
